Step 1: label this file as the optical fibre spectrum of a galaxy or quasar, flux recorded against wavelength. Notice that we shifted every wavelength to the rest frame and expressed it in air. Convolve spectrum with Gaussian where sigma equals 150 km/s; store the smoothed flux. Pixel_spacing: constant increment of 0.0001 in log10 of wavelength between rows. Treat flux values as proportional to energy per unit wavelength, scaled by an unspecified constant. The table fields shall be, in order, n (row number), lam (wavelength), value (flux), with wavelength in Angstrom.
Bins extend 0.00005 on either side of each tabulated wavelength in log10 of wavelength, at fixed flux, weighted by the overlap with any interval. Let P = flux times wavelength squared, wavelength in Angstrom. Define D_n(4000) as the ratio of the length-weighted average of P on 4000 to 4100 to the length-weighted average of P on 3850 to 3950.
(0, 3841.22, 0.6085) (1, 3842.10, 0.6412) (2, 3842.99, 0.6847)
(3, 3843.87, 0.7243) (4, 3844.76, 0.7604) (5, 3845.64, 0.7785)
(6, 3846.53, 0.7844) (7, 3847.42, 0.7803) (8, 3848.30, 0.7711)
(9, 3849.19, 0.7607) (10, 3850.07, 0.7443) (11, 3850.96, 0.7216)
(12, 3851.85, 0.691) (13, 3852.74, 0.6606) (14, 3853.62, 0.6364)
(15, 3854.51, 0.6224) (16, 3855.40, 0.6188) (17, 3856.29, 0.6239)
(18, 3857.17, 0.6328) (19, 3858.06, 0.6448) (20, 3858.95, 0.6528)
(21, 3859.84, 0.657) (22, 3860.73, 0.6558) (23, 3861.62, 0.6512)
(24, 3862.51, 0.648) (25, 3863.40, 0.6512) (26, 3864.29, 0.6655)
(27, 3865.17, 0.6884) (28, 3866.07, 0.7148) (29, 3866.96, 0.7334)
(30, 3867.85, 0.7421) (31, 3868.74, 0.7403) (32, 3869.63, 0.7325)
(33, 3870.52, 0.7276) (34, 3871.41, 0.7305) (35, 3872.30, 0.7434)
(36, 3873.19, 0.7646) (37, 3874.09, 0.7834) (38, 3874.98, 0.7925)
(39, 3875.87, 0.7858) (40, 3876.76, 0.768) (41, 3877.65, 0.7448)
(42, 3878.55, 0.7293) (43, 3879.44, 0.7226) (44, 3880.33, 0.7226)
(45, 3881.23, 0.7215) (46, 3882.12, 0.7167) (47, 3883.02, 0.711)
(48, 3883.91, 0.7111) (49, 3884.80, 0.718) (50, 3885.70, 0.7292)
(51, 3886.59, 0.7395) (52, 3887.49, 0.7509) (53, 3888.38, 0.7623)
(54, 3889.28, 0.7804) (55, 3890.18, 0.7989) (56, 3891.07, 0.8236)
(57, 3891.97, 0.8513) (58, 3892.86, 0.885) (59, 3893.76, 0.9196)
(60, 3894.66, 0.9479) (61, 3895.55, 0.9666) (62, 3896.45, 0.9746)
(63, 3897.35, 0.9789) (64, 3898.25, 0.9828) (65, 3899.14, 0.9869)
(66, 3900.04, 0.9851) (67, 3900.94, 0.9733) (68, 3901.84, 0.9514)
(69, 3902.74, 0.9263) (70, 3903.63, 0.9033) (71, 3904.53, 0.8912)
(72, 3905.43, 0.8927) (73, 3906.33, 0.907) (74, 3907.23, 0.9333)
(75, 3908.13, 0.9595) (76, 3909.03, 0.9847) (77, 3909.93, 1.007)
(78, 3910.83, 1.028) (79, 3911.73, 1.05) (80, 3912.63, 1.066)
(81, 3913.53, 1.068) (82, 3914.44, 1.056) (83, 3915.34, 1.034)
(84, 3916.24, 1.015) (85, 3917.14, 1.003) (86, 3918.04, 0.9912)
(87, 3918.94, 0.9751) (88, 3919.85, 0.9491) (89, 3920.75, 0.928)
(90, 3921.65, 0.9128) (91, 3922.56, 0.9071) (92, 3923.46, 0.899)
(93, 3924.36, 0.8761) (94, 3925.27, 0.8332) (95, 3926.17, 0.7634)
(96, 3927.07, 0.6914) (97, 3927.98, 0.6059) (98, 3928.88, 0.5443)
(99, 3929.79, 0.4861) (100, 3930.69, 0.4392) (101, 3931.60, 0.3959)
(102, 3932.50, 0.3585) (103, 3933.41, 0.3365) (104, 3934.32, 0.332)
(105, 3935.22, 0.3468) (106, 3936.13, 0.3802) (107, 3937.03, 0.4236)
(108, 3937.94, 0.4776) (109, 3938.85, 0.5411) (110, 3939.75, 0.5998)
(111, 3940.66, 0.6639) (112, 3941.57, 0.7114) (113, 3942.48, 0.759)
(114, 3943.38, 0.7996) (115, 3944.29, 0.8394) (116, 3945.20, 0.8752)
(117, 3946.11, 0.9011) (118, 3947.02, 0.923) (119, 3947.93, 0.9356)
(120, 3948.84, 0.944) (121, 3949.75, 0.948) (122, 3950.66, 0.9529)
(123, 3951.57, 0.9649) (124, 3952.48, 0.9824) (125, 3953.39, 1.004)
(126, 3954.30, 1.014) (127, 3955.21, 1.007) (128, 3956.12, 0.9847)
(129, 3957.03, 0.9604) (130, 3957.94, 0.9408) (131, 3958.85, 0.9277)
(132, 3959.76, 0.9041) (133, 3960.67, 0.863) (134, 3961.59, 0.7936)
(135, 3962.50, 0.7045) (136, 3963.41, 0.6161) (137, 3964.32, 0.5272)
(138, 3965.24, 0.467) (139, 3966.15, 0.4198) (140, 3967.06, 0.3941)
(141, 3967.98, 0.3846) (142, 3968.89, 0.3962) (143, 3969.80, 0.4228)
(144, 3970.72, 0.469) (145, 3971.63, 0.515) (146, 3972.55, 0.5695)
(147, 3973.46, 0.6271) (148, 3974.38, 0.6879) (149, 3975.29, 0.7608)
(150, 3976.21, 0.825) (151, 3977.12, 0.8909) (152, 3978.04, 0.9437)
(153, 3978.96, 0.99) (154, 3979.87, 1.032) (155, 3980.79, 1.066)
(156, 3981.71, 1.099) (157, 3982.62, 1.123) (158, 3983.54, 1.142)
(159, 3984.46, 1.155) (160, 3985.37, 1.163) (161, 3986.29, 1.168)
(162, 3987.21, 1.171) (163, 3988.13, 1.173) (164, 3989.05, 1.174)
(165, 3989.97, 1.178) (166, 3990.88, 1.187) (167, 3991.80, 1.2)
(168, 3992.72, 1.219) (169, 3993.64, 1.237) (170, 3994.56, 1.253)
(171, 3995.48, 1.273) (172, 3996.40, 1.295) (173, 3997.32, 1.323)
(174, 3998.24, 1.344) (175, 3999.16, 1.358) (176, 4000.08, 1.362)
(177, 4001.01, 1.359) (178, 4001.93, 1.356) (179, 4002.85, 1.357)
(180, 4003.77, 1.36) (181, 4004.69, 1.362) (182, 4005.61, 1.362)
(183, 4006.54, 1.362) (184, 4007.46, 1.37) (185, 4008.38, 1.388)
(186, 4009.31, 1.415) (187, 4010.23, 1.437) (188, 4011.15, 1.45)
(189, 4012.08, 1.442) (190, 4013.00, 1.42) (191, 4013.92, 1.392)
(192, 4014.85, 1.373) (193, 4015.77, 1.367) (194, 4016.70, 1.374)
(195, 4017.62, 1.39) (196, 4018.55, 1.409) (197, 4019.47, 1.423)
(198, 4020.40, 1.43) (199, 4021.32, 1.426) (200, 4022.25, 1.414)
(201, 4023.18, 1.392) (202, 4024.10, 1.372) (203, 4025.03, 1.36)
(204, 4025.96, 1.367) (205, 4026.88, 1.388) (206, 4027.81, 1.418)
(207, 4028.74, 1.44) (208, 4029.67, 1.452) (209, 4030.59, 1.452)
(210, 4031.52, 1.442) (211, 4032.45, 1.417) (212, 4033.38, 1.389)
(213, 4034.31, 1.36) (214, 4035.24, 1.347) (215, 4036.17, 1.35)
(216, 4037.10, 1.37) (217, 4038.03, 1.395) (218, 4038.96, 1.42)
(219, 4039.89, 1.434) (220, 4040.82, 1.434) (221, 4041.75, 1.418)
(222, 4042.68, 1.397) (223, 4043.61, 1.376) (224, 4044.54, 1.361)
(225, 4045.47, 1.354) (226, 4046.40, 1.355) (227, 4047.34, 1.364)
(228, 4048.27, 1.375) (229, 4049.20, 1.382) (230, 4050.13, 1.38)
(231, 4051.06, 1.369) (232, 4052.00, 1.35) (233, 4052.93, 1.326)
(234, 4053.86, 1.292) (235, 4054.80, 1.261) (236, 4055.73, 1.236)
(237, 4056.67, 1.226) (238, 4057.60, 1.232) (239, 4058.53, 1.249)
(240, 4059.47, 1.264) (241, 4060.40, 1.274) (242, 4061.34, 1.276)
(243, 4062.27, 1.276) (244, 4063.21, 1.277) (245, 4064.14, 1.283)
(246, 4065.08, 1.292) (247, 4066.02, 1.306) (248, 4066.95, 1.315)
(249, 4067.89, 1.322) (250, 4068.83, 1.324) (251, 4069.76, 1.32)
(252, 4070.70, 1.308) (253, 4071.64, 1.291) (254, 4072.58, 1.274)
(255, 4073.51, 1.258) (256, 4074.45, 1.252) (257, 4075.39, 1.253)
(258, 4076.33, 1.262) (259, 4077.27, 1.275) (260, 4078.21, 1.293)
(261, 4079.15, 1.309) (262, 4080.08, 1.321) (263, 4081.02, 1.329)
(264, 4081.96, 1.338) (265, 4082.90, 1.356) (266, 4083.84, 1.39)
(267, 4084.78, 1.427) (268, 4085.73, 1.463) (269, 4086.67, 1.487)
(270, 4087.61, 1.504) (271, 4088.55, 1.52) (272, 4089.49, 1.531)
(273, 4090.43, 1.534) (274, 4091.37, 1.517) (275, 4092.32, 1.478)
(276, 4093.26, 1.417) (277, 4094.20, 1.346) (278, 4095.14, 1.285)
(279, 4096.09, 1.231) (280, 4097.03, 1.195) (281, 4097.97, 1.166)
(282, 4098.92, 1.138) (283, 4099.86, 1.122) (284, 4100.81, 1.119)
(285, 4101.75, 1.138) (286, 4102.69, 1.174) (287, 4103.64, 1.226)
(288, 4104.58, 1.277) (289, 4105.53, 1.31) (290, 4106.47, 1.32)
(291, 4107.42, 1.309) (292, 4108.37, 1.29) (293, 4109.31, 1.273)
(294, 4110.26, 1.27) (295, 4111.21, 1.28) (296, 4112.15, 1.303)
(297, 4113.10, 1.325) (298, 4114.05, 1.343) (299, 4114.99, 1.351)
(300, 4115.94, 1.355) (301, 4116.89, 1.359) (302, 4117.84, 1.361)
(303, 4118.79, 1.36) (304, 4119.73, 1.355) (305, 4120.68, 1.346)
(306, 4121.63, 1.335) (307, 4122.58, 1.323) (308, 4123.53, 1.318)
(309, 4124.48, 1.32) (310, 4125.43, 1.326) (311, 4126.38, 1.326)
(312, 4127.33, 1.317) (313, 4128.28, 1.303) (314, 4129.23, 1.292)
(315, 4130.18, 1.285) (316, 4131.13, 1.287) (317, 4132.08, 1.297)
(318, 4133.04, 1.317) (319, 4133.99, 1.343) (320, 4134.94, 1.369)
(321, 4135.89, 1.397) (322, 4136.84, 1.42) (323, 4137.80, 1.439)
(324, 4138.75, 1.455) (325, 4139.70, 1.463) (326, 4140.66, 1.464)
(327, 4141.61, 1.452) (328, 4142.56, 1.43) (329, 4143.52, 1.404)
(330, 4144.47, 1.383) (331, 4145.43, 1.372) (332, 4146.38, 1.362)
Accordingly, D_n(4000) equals 1.88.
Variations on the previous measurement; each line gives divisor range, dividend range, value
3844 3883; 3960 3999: 1.37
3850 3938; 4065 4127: 1.89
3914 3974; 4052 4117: 1.92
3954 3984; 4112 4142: 1.90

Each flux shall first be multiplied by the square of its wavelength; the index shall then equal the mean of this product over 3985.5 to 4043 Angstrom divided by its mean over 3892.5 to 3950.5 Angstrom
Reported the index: 1.73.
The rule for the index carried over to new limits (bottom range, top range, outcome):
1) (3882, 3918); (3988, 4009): 1.50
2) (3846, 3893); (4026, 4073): 2.04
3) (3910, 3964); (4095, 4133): 1.75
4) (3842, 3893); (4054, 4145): 2.06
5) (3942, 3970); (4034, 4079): 1.75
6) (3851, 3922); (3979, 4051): 1.73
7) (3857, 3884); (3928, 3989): 1.12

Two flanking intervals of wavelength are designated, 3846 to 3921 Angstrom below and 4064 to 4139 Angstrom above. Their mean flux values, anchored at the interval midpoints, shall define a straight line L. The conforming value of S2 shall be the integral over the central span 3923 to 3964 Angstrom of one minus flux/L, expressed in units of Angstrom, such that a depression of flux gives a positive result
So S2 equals 9.46 Angstrom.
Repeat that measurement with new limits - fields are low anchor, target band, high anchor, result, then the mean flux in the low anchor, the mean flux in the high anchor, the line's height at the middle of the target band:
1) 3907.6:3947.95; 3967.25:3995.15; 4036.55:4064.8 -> 2.35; 0.769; 1.33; 1.01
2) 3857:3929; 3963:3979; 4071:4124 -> 6.66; 0.832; 1.32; 1.02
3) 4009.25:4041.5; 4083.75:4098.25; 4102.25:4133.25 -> -0.78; 1.4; 1.31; 1.34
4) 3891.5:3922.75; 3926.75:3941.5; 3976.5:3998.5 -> 7.86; 0.966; 1.15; 1.03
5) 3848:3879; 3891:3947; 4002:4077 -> 5.05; 0.703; 1.36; 0.909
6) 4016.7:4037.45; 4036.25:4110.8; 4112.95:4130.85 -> 2.41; 1.4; 1.33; 1.37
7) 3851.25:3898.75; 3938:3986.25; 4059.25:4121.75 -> 8.22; 0.747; 1.32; 0.977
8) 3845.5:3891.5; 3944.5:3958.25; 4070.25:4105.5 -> -0.12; 0.718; 1.32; 0.945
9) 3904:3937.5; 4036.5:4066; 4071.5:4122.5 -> -3.74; 0.791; 1.32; 1.18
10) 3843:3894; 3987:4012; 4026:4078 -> -3.20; 0.727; 1.34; 1.16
